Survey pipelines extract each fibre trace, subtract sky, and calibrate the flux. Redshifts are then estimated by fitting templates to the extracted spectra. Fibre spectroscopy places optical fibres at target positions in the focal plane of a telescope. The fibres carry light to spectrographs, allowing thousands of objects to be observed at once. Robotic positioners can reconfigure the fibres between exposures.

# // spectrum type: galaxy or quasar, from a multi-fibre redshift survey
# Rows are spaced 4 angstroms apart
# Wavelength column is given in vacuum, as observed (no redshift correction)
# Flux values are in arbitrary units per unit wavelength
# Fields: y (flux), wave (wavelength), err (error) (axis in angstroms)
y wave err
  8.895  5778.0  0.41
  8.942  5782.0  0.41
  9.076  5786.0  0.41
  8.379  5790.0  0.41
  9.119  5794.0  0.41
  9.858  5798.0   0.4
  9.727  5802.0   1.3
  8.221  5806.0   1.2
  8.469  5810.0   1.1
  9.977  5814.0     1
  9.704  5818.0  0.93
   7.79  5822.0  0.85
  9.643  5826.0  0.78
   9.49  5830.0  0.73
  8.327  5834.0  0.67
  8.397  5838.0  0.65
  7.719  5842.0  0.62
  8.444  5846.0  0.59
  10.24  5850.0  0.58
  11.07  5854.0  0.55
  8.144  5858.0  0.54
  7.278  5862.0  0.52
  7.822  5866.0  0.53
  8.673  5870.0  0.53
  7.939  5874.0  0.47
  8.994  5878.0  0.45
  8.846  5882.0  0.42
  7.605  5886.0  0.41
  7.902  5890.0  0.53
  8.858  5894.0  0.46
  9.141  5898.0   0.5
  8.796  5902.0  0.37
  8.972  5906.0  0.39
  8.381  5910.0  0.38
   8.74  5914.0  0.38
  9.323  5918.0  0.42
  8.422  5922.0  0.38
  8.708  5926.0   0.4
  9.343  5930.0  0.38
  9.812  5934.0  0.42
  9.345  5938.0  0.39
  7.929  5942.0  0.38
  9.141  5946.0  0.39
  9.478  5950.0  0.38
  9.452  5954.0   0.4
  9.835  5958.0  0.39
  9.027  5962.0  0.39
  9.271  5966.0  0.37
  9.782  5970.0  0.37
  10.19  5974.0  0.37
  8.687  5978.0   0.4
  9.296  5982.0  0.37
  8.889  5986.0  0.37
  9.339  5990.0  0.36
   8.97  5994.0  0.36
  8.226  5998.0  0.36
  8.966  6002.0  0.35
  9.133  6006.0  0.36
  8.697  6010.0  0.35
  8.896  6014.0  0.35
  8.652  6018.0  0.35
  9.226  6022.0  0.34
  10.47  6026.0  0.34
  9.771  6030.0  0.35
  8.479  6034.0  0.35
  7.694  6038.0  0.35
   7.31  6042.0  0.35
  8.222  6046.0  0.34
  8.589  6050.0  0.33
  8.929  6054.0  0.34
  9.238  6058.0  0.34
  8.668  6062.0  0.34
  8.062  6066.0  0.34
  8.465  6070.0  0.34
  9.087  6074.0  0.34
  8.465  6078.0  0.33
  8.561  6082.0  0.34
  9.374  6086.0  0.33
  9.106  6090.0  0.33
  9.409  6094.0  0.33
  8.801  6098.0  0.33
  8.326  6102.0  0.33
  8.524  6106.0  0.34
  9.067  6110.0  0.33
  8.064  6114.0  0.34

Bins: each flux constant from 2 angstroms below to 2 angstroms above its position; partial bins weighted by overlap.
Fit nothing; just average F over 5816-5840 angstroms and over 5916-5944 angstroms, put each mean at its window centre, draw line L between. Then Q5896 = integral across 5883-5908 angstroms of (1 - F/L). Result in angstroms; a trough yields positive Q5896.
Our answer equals 1.1 angstroms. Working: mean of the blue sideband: 8.89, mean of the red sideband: 8.98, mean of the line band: 8.56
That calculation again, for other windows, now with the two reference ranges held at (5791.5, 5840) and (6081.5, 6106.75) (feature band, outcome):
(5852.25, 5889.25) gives 2.36 angstroms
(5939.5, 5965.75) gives -0.51 angstroms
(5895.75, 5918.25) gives 0.37 angstroms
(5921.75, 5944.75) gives 0.05 angstroms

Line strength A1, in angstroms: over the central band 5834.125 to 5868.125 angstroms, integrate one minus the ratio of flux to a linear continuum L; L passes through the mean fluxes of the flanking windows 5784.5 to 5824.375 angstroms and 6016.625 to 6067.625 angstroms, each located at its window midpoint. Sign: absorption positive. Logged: 1.34 angstroms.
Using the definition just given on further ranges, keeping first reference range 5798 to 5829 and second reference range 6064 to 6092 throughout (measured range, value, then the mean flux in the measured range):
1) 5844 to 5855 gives -0.9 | 9.81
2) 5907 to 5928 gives 0.6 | 8.73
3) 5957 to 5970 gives -0.7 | 9.4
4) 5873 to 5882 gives 0.4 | 8.61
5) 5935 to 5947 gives 0.1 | 8.86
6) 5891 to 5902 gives 0.2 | 8.86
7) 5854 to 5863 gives 0.6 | 8.51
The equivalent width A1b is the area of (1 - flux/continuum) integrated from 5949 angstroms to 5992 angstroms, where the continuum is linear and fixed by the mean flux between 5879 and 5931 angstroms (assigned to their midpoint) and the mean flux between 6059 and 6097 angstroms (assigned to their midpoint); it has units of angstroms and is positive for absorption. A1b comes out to -3.20 angstroms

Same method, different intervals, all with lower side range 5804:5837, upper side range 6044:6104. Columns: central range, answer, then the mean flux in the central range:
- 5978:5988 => -0.2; 9.01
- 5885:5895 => 0.9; 8.1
